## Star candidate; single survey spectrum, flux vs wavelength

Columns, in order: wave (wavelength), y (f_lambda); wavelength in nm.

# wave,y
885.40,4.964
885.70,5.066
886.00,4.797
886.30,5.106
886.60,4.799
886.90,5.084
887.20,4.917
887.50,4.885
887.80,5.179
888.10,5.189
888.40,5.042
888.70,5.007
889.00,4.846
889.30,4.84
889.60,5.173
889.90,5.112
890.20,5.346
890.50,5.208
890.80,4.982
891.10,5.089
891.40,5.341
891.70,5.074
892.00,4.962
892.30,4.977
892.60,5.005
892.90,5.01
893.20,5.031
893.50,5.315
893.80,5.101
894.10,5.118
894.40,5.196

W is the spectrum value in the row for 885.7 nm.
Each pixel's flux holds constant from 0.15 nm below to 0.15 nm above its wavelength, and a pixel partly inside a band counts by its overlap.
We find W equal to 5.066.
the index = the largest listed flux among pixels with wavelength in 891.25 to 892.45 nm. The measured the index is 5.341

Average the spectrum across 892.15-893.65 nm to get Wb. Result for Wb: 5.07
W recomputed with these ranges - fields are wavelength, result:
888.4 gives 5.042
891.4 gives 5.341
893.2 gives 5.031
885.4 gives 4.964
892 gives 4.962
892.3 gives 4.977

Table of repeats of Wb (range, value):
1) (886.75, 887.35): 5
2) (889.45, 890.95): 5.16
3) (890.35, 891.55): 5.16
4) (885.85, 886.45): 4.95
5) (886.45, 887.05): 4.94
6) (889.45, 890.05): 5.14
